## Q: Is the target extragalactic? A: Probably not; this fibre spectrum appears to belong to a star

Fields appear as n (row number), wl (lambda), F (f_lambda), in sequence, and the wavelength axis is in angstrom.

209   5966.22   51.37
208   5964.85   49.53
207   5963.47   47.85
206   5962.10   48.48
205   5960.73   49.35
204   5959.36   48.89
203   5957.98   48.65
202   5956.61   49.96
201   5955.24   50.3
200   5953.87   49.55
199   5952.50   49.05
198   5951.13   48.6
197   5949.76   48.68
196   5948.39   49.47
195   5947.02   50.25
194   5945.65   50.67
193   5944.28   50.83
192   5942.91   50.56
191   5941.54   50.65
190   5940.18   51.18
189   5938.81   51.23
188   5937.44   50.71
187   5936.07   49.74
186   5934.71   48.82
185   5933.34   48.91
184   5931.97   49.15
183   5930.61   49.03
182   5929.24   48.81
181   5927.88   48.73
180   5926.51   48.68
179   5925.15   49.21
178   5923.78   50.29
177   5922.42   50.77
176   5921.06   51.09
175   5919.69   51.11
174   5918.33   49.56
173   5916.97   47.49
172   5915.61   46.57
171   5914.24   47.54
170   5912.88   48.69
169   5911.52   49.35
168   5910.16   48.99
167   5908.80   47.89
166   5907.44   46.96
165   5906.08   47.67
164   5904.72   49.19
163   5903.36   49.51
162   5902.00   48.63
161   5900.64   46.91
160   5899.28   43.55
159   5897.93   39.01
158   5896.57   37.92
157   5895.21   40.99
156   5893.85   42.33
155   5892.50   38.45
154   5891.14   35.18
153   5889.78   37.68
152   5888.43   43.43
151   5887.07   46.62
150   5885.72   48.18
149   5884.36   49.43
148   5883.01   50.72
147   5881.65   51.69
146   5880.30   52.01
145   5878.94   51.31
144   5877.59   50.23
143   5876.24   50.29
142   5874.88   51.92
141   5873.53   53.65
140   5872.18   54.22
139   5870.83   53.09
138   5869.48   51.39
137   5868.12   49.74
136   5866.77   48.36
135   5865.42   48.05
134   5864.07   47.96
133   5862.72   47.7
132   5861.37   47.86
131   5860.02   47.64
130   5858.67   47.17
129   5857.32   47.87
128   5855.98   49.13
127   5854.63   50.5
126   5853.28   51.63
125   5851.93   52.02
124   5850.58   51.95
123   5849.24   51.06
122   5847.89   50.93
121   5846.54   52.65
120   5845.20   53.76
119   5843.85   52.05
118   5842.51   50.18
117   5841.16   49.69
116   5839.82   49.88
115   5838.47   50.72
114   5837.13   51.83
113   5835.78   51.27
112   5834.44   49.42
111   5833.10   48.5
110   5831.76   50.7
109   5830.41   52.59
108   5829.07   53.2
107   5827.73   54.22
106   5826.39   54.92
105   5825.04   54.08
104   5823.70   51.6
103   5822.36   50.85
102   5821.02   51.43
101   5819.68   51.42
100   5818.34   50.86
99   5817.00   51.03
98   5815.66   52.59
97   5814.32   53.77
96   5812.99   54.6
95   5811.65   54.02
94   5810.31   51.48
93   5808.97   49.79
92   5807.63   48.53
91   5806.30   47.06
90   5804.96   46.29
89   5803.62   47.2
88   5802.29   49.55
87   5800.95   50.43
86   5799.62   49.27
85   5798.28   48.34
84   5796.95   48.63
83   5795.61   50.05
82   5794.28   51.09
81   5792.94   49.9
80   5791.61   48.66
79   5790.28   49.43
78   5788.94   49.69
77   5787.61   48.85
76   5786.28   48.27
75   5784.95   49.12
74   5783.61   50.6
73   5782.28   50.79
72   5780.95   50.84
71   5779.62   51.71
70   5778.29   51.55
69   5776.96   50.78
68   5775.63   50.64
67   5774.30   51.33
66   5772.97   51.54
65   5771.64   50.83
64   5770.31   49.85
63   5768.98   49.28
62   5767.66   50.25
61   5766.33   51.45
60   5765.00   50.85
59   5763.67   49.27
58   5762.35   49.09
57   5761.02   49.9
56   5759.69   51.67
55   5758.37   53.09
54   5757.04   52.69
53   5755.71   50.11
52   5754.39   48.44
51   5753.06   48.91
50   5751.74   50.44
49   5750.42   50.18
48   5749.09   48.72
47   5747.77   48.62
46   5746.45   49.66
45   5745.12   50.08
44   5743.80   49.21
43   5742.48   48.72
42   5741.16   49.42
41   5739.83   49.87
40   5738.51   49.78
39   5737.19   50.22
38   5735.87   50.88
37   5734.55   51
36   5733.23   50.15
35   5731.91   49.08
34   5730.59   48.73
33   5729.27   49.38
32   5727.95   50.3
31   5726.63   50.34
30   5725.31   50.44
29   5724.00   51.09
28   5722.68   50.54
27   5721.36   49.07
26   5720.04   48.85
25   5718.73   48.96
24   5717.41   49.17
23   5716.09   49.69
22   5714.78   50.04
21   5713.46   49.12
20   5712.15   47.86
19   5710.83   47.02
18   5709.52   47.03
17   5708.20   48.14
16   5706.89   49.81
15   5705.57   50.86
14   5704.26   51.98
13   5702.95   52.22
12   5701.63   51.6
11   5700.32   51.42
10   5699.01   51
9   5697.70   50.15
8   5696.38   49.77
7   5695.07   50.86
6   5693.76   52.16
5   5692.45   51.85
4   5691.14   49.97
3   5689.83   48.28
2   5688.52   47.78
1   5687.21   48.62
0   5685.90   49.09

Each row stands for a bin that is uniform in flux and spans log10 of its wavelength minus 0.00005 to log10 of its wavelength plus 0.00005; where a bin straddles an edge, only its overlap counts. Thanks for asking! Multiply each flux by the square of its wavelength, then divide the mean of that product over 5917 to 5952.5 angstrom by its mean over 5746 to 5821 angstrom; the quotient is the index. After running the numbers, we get 1.04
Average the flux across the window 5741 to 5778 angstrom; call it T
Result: 50.2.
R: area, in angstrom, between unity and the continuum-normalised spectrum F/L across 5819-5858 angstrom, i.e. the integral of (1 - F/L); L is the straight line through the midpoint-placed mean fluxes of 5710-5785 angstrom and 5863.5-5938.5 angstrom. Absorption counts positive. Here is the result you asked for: -2.1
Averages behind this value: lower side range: 50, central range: 51.4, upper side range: 48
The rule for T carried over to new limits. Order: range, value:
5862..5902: 47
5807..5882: 51.1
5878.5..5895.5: 45.2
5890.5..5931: 46.7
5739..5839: 50.5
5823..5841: 51.7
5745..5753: 49.5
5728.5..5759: 49.9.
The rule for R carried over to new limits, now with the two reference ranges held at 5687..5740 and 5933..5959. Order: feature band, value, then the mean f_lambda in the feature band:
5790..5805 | 0.2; 49.2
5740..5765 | 0.0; 49.9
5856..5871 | 0.4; 48.7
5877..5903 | 2.5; 45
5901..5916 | 0.5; 48.3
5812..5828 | -0.9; 52.6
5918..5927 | 0.0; 50.2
